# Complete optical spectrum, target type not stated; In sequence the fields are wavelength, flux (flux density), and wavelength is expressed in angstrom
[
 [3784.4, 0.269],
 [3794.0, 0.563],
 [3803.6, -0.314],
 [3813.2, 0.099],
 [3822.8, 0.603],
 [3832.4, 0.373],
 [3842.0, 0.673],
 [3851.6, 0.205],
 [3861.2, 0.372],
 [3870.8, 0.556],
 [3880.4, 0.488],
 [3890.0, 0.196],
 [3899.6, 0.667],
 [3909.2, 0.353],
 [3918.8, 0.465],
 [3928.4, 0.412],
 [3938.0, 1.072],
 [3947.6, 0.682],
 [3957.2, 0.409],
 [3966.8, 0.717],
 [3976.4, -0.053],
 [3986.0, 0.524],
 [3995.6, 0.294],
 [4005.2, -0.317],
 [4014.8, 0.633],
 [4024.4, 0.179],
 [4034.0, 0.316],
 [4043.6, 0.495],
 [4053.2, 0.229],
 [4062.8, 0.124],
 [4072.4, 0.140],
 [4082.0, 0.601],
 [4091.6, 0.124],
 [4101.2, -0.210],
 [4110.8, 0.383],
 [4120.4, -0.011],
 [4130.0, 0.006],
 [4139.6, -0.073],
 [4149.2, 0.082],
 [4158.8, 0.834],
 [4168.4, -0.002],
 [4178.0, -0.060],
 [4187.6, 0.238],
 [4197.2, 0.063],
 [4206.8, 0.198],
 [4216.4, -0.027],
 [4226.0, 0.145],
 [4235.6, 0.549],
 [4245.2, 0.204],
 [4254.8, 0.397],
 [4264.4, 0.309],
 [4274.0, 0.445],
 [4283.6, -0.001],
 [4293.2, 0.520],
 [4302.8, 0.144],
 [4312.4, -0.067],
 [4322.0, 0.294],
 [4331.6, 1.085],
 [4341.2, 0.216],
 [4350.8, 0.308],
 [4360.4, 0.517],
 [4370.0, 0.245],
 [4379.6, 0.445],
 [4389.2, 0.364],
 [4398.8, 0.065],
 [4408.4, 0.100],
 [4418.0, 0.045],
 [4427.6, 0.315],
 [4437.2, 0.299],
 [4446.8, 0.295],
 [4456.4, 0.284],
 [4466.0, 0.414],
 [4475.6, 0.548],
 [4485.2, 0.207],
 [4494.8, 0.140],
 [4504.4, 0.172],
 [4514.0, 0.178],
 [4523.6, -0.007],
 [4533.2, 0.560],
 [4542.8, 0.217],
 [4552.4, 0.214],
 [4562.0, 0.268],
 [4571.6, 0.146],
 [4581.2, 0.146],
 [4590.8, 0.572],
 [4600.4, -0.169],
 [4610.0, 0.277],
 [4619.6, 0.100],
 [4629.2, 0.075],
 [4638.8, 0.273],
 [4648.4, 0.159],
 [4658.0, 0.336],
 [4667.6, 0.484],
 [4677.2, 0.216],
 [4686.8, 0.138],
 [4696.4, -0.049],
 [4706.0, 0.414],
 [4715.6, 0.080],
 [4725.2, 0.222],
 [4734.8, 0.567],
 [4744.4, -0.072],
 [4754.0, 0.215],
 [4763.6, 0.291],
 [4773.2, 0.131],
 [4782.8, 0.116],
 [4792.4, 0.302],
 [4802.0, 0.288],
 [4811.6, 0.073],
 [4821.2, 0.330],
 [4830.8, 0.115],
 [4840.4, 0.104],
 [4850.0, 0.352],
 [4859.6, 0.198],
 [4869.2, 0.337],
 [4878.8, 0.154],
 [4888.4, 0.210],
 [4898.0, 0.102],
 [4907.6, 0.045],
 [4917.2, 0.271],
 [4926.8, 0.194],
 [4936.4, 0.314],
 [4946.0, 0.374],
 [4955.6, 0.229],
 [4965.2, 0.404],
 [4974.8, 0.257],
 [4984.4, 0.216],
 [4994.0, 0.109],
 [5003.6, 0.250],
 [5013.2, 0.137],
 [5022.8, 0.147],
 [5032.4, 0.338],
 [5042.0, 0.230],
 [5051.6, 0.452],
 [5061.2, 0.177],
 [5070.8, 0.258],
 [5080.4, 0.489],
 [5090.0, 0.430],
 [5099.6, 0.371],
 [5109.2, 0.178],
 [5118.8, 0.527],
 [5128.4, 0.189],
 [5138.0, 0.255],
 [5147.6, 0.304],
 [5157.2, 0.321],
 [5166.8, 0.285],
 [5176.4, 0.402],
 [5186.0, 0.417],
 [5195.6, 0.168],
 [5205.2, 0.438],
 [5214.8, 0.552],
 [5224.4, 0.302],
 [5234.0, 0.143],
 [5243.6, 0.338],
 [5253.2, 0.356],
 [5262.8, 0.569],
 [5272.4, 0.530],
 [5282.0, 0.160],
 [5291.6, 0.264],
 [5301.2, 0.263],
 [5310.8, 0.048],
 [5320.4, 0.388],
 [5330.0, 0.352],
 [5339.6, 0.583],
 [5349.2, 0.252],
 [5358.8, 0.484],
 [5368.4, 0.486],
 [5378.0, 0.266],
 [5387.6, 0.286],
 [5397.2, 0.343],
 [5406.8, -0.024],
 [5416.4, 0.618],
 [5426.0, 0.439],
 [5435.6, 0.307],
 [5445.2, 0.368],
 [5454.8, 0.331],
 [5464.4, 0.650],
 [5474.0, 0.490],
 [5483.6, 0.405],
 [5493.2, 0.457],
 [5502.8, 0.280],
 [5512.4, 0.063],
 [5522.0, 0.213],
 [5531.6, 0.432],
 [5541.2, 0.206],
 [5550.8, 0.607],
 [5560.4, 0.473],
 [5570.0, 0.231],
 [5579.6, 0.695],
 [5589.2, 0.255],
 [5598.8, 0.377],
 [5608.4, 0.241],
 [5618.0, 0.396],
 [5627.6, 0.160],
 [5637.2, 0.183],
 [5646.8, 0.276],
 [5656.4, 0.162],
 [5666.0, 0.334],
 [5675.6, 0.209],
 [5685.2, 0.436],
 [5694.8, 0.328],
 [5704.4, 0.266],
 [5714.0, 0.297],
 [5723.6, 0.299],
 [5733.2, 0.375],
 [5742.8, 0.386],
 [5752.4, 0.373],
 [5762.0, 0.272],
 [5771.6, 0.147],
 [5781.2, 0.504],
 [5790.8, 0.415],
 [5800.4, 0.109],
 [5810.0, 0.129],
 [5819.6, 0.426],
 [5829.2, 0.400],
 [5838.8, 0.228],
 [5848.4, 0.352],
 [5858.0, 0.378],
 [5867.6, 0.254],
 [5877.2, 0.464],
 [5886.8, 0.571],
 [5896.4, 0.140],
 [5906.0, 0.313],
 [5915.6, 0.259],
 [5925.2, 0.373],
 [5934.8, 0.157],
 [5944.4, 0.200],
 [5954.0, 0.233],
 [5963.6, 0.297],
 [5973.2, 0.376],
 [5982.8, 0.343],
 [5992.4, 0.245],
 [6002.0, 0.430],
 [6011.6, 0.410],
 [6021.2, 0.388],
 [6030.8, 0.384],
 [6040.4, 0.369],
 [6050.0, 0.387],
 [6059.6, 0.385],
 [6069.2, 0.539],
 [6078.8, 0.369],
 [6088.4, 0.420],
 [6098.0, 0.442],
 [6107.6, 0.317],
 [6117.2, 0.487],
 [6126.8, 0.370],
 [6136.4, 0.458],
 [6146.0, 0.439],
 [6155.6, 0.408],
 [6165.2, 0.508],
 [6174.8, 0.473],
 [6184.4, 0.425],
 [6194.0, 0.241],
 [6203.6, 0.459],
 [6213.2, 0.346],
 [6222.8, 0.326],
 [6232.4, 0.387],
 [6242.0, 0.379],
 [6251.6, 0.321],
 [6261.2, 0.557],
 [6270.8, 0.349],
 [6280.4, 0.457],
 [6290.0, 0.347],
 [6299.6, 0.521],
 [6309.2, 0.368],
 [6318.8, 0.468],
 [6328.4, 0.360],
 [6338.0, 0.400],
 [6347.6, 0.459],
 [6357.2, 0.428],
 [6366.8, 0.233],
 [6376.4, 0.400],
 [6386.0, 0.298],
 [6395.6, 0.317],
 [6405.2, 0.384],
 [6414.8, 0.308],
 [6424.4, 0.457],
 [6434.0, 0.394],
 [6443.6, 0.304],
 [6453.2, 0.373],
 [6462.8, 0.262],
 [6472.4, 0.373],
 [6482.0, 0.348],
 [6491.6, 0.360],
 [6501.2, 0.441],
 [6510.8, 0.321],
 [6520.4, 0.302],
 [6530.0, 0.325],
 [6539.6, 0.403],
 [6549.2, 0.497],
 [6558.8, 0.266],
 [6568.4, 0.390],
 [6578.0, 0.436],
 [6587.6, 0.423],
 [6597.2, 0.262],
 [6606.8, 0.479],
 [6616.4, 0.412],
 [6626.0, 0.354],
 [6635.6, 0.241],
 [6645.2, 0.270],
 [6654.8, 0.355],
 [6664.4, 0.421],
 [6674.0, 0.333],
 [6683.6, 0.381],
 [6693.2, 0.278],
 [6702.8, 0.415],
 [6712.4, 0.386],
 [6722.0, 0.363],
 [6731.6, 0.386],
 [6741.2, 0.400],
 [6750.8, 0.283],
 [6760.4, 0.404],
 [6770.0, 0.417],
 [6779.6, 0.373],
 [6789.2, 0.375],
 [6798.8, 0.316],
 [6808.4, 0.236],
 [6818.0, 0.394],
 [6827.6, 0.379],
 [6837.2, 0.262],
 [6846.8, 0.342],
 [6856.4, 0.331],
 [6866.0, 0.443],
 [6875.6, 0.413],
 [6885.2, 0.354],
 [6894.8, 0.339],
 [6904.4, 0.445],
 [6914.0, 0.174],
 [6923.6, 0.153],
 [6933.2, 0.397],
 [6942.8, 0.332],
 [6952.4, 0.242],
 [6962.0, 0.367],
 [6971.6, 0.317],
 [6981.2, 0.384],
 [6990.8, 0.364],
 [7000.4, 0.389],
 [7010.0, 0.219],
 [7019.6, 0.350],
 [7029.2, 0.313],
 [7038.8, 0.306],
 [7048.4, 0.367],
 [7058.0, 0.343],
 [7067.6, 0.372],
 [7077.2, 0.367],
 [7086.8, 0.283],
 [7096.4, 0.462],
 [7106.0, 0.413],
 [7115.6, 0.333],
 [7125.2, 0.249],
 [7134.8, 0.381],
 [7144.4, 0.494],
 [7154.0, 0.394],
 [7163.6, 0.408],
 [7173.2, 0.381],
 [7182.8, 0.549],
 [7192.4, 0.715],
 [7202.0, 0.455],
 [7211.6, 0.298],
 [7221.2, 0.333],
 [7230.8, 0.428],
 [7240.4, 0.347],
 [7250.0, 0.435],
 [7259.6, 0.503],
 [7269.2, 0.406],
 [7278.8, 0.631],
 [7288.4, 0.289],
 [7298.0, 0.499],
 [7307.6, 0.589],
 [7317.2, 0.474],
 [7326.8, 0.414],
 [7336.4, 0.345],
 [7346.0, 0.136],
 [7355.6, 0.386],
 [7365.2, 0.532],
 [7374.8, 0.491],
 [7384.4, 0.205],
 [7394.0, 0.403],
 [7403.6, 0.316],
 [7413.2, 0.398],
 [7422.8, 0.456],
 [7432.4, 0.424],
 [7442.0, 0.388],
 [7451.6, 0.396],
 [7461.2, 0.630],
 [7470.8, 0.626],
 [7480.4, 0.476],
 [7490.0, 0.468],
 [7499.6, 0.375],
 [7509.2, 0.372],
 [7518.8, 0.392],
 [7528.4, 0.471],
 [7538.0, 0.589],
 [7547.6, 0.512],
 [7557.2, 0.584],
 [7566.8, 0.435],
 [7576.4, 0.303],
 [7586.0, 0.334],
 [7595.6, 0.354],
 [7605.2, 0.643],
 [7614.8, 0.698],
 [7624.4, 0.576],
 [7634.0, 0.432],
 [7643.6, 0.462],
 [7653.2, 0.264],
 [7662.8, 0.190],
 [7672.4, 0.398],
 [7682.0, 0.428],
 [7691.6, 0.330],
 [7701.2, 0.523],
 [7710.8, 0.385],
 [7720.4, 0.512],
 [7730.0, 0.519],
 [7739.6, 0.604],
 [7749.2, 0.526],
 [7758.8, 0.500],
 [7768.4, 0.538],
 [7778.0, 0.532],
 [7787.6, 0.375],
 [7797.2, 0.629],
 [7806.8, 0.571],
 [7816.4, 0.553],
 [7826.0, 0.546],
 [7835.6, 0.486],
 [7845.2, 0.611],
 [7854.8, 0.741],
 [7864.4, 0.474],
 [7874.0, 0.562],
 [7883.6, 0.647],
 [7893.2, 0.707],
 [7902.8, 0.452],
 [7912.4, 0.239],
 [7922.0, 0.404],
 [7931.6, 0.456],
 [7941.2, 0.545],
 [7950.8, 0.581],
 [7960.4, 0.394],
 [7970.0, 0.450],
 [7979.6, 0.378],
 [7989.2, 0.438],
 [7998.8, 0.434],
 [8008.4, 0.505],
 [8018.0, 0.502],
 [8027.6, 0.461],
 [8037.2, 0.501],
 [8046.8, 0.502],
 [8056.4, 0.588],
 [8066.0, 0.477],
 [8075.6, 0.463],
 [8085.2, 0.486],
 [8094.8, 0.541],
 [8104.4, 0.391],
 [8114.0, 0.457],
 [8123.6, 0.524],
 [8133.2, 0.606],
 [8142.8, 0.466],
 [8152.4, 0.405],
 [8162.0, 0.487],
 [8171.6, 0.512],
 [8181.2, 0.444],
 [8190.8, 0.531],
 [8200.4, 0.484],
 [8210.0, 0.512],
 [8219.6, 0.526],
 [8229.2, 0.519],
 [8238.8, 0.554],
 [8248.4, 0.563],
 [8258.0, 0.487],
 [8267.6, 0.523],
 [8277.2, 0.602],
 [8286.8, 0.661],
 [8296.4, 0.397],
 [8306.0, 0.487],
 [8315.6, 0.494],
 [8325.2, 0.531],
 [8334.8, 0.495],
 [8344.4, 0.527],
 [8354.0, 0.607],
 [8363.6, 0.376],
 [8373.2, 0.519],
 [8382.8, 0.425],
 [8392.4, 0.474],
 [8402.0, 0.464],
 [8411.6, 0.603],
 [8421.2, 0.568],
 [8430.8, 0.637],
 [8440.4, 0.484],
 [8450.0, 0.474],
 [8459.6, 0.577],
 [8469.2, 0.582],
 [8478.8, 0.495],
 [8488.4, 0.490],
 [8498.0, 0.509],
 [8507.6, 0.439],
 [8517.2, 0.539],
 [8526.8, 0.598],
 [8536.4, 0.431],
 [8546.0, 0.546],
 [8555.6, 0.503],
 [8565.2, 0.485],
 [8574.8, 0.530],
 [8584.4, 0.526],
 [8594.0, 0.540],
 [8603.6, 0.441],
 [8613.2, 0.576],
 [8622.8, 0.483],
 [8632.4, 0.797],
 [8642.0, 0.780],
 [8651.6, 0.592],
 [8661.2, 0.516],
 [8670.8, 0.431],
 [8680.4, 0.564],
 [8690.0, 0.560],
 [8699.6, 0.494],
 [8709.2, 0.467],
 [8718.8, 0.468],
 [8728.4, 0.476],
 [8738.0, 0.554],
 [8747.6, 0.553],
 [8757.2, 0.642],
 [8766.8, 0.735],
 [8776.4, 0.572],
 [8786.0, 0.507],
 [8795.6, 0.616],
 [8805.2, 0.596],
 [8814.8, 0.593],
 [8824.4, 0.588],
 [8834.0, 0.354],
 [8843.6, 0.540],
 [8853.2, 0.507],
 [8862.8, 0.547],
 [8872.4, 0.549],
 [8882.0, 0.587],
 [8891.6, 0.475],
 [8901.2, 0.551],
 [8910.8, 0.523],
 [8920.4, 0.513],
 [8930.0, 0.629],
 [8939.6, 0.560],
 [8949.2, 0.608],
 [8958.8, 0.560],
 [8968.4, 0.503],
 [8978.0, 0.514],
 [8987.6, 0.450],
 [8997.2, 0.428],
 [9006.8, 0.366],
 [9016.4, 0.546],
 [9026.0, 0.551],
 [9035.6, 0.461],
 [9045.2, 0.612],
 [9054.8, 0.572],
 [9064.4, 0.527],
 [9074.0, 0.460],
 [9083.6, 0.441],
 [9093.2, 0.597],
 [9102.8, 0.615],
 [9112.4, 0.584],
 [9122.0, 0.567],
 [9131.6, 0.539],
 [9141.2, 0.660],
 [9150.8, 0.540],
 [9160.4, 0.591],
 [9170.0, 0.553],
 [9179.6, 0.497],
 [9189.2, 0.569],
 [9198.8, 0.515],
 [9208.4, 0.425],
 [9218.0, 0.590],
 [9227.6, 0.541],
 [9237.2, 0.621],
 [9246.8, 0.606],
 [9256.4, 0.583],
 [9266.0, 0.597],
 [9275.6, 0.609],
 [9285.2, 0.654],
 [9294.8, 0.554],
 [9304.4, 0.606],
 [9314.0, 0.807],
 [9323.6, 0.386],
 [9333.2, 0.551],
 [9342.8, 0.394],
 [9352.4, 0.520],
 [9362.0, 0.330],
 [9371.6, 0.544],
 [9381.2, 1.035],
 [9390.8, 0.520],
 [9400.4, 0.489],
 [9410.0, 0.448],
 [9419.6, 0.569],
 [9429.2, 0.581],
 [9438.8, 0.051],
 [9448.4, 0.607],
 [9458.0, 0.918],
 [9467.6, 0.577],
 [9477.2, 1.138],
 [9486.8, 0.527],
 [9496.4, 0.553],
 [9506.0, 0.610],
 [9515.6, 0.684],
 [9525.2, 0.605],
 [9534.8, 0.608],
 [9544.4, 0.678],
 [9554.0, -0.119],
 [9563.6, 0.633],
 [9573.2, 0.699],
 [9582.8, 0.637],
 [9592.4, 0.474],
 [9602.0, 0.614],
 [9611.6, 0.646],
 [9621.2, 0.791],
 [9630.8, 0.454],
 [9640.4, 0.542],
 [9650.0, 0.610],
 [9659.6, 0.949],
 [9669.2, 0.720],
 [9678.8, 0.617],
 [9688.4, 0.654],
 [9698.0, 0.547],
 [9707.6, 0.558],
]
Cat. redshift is 0.929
